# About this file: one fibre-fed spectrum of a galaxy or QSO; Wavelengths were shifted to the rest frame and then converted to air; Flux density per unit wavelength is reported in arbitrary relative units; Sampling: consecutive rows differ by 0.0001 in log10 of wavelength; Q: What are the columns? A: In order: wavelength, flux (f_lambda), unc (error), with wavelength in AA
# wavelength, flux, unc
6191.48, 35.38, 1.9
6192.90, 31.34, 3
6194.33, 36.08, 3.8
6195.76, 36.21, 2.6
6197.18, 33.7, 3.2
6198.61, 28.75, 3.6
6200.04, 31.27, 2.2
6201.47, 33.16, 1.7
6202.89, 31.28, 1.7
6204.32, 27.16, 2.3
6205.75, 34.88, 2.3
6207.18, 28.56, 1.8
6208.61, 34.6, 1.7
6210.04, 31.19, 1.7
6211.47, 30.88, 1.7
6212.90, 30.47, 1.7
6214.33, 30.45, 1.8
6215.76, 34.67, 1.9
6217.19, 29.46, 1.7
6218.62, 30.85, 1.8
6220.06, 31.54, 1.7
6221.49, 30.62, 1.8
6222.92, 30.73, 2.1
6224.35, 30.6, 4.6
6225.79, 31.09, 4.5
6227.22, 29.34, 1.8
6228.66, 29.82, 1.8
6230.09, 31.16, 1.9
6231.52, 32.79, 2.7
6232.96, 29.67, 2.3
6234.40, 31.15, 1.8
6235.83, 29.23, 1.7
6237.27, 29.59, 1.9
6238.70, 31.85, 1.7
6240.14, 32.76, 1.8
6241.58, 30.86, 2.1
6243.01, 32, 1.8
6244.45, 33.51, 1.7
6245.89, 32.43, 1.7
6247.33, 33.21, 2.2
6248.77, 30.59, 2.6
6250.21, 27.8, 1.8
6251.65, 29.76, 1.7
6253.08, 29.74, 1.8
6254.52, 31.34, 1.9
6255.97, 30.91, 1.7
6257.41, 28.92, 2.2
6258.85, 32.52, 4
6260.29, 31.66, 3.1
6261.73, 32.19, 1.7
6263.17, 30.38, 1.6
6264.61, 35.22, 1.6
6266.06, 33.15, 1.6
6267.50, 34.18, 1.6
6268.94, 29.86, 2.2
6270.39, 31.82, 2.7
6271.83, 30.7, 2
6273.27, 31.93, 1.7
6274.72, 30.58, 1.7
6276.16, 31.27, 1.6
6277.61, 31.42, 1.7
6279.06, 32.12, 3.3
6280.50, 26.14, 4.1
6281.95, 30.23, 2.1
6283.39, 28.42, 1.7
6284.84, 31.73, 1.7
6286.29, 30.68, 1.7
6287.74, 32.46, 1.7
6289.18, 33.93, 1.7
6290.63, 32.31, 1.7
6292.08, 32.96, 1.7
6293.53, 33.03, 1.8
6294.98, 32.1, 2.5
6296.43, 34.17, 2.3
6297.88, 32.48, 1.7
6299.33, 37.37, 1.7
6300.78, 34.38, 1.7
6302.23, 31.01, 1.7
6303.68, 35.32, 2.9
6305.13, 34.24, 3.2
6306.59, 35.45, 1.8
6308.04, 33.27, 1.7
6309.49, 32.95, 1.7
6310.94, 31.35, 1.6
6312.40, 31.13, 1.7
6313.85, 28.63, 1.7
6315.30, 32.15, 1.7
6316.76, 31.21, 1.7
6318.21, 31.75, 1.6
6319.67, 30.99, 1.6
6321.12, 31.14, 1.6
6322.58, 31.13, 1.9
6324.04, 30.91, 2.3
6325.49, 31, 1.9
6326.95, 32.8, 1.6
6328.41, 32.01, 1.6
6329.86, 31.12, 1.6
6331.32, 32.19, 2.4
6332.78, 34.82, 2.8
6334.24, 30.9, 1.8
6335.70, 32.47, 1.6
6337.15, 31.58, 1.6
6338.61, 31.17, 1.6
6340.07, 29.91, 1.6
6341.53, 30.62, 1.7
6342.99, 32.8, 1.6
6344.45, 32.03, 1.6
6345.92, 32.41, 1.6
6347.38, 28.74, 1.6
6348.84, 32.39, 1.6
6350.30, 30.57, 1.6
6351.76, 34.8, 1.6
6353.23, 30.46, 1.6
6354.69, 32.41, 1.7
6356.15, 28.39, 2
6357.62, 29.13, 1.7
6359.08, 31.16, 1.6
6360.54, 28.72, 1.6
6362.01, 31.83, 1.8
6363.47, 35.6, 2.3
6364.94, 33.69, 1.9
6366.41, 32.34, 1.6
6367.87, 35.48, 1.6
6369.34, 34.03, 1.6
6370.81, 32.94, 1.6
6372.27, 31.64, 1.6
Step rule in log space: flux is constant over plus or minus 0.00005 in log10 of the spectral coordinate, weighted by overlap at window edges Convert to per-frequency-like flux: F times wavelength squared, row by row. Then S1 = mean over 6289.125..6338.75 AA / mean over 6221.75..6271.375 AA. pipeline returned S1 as 1.06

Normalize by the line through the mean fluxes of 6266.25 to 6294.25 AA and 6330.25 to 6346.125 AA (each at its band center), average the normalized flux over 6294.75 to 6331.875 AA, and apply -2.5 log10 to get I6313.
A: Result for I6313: -0.03 mag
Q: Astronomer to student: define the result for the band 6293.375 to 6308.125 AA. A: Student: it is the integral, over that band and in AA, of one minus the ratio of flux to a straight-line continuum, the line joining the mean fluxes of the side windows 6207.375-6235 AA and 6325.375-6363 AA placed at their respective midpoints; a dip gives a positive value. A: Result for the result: -1.2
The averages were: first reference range 31.1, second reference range 31.4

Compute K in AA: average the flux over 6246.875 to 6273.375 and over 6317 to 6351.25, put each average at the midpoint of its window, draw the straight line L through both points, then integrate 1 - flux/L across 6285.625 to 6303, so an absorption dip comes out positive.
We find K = -0.91 AA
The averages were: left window 31.3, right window 31.6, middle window 33.1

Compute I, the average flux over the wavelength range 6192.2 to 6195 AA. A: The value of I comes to 33.6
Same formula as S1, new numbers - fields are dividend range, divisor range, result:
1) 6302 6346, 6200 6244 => 1.06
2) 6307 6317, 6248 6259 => 1.07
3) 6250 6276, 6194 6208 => 1.00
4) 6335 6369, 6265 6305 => 1.01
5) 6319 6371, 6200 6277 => 1.05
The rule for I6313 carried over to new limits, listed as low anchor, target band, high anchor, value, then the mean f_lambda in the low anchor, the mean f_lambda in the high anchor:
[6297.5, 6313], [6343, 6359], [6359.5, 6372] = 0.07 mag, 33.6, 33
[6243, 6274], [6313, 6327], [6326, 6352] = 0.02 mag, 31.5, 31.8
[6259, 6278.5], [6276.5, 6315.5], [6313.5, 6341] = -0.02 mag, 31.9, 31.5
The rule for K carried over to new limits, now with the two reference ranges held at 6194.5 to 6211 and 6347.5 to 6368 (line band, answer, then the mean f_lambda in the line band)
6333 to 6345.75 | 0.1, 31.6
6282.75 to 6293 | 0.0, 31.8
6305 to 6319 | -0.1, 32.1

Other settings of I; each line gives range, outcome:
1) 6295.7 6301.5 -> 34.6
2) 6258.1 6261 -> 32.1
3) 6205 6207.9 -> 31.6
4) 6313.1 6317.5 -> 30.7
